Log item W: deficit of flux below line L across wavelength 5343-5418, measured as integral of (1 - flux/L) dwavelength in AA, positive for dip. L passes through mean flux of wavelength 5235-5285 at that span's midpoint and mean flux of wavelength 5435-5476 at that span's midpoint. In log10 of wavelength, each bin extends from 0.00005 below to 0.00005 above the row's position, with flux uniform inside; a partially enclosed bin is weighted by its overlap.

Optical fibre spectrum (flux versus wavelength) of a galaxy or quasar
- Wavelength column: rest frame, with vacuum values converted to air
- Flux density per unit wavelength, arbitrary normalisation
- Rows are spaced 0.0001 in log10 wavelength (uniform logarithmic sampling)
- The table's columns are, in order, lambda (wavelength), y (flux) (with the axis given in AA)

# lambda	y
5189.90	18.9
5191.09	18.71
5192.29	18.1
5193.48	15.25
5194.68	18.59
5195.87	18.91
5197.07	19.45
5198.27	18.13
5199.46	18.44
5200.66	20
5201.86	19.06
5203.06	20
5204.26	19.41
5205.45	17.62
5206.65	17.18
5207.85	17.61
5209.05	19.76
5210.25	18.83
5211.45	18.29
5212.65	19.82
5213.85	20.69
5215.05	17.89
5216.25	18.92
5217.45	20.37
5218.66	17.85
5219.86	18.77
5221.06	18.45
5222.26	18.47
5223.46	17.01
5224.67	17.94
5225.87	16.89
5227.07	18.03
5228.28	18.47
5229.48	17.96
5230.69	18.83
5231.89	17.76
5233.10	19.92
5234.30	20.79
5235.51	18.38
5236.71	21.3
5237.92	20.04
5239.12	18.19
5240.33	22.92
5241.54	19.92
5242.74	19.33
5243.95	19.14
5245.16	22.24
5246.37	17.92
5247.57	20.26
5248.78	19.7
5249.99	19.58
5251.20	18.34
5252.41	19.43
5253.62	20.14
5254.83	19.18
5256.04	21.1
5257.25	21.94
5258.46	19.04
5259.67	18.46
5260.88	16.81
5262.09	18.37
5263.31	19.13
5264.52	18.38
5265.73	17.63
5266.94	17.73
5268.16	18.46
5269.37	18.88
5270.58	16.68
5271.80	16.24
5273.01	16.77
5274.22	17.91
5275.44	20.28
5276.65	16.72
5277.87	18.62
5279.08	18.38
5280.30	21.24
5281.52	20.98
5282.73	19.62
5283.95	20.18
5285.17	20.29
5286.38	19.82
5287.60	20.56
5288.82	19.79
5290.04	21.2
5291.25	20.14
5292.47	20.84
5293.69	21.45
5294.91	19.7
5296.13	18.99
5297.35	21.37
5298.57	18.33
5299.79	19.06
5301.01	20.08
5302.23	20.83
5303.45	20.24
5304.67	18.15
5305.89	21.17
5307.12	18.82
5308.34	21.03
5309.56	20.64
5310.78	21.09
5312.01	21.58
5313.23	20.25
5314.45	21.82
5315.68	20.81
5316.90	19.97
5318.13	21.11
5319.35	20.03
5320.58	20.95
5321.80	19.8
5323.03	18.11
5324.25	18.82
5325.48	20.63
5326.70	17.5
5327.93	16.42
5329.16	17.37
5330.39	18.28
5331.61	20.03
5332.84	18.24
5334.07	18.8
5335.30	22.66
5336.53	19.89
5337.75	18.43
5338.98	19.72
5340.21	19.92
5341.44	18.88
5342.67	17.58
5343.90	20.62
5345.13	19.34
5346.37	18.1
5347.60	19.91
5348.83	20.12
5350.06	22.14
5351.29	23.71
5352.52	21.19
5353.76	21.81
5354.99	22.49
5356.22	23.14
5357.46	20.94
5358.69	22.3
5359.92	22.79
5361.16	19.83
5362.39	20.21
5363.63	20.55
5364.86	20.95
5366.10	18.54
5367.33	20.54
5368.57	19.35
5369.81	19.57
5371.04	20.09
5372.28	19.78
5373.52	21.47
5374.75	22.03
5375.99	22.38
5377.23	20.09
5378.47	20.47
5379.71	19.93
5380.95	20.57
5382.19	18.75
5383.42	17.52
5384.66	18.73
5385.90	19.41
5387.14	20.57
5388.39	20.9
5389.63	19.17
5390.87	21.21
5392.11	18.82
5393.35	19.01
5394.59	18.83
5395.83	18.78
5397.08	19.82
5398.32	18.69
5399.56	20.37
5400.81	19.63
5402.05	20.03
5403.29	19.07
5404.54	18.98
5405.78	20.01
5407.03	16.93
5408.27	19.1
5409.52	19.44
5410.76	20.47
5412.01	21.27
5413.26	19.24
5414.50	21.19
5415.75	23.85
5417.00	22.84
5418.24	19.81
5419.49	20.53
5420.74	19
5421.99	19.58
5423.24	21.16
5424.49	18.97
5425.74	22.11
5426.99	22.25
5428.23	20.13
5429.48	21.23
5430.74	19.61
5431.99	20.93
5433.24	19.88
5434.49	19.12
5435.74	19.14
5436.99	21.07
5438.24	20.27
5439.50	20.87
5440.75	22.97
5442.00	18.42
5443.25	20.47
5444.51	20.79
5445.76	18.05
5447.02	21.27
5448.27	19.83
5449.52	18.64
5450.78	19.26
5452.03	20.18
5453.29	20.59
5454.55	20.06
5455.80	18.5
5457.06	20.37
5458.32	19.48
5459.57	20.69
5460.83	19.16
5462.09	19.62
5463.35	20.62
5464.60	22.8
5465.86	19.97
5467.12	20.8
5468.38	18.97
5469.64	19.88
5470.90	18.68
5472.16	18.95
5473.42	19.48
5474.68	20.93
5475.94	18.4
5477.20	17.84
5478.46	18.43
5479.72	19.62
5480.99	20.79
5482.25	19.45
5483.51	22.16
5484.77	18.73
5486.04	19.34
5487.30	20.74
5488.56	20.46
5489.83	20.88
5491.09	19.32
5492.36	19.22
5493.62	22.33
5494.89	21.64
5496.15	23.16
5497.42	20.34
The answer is -2.3 AA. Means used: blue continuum 19.2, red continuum 20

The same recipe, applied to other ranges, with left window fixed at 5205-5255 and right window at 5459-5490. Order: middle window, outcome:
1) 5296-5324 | -1.3 AA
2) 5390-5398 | 0.1 AA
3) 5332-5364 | -1.7 AA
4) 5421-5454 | -0.8 AA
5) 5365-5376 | -0.5 AA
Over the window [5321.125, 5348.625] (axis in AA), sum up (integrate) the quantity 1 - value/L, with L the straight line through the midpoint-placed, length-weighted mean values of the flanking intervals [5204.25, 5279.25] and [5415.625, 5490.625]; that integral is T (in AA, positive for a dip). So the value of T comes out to 0.5 AA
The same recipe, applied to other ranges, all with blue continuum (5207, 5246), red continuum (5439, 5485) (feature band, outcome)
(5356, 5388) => -1.3 AA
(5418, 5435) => -0.5 AA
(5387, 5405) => 0.1 AA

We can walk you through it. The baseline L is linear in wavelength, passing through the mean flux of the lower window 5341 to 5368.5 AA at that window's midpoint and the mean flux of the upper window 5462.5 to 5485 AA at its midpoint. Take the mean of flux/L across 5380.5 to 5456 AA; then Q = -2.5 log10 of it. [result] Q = 0.01 mag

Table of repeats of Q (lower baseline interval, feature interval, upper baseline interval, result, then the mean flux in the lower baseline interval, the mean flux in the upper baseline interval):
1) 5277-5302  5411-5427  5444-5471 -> -0.05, 20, 19.9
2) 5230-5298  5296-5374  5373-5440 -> -0.02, 19.4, 20.1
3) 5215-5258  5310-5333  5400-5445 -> 0.00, 19.3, 20.3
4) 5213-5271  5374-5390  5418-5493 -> -0.02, 19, 20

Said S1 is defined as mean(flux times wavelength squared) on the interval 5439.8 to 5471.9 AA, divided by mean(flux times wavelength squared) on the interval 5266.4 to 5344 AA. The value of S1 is 1.08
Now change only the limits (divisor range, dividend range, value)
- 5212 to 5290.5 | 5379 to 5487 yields 1.12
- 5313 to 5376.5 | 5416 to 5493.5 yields 1.04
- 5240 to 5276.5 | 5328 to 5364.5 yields 1.10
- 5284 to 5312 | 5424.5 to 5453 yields 1.06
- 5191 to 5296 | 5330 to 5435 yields 1.12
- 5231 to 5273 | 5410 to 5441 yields 1.15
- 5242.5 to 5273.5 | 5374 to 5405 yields 1.10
